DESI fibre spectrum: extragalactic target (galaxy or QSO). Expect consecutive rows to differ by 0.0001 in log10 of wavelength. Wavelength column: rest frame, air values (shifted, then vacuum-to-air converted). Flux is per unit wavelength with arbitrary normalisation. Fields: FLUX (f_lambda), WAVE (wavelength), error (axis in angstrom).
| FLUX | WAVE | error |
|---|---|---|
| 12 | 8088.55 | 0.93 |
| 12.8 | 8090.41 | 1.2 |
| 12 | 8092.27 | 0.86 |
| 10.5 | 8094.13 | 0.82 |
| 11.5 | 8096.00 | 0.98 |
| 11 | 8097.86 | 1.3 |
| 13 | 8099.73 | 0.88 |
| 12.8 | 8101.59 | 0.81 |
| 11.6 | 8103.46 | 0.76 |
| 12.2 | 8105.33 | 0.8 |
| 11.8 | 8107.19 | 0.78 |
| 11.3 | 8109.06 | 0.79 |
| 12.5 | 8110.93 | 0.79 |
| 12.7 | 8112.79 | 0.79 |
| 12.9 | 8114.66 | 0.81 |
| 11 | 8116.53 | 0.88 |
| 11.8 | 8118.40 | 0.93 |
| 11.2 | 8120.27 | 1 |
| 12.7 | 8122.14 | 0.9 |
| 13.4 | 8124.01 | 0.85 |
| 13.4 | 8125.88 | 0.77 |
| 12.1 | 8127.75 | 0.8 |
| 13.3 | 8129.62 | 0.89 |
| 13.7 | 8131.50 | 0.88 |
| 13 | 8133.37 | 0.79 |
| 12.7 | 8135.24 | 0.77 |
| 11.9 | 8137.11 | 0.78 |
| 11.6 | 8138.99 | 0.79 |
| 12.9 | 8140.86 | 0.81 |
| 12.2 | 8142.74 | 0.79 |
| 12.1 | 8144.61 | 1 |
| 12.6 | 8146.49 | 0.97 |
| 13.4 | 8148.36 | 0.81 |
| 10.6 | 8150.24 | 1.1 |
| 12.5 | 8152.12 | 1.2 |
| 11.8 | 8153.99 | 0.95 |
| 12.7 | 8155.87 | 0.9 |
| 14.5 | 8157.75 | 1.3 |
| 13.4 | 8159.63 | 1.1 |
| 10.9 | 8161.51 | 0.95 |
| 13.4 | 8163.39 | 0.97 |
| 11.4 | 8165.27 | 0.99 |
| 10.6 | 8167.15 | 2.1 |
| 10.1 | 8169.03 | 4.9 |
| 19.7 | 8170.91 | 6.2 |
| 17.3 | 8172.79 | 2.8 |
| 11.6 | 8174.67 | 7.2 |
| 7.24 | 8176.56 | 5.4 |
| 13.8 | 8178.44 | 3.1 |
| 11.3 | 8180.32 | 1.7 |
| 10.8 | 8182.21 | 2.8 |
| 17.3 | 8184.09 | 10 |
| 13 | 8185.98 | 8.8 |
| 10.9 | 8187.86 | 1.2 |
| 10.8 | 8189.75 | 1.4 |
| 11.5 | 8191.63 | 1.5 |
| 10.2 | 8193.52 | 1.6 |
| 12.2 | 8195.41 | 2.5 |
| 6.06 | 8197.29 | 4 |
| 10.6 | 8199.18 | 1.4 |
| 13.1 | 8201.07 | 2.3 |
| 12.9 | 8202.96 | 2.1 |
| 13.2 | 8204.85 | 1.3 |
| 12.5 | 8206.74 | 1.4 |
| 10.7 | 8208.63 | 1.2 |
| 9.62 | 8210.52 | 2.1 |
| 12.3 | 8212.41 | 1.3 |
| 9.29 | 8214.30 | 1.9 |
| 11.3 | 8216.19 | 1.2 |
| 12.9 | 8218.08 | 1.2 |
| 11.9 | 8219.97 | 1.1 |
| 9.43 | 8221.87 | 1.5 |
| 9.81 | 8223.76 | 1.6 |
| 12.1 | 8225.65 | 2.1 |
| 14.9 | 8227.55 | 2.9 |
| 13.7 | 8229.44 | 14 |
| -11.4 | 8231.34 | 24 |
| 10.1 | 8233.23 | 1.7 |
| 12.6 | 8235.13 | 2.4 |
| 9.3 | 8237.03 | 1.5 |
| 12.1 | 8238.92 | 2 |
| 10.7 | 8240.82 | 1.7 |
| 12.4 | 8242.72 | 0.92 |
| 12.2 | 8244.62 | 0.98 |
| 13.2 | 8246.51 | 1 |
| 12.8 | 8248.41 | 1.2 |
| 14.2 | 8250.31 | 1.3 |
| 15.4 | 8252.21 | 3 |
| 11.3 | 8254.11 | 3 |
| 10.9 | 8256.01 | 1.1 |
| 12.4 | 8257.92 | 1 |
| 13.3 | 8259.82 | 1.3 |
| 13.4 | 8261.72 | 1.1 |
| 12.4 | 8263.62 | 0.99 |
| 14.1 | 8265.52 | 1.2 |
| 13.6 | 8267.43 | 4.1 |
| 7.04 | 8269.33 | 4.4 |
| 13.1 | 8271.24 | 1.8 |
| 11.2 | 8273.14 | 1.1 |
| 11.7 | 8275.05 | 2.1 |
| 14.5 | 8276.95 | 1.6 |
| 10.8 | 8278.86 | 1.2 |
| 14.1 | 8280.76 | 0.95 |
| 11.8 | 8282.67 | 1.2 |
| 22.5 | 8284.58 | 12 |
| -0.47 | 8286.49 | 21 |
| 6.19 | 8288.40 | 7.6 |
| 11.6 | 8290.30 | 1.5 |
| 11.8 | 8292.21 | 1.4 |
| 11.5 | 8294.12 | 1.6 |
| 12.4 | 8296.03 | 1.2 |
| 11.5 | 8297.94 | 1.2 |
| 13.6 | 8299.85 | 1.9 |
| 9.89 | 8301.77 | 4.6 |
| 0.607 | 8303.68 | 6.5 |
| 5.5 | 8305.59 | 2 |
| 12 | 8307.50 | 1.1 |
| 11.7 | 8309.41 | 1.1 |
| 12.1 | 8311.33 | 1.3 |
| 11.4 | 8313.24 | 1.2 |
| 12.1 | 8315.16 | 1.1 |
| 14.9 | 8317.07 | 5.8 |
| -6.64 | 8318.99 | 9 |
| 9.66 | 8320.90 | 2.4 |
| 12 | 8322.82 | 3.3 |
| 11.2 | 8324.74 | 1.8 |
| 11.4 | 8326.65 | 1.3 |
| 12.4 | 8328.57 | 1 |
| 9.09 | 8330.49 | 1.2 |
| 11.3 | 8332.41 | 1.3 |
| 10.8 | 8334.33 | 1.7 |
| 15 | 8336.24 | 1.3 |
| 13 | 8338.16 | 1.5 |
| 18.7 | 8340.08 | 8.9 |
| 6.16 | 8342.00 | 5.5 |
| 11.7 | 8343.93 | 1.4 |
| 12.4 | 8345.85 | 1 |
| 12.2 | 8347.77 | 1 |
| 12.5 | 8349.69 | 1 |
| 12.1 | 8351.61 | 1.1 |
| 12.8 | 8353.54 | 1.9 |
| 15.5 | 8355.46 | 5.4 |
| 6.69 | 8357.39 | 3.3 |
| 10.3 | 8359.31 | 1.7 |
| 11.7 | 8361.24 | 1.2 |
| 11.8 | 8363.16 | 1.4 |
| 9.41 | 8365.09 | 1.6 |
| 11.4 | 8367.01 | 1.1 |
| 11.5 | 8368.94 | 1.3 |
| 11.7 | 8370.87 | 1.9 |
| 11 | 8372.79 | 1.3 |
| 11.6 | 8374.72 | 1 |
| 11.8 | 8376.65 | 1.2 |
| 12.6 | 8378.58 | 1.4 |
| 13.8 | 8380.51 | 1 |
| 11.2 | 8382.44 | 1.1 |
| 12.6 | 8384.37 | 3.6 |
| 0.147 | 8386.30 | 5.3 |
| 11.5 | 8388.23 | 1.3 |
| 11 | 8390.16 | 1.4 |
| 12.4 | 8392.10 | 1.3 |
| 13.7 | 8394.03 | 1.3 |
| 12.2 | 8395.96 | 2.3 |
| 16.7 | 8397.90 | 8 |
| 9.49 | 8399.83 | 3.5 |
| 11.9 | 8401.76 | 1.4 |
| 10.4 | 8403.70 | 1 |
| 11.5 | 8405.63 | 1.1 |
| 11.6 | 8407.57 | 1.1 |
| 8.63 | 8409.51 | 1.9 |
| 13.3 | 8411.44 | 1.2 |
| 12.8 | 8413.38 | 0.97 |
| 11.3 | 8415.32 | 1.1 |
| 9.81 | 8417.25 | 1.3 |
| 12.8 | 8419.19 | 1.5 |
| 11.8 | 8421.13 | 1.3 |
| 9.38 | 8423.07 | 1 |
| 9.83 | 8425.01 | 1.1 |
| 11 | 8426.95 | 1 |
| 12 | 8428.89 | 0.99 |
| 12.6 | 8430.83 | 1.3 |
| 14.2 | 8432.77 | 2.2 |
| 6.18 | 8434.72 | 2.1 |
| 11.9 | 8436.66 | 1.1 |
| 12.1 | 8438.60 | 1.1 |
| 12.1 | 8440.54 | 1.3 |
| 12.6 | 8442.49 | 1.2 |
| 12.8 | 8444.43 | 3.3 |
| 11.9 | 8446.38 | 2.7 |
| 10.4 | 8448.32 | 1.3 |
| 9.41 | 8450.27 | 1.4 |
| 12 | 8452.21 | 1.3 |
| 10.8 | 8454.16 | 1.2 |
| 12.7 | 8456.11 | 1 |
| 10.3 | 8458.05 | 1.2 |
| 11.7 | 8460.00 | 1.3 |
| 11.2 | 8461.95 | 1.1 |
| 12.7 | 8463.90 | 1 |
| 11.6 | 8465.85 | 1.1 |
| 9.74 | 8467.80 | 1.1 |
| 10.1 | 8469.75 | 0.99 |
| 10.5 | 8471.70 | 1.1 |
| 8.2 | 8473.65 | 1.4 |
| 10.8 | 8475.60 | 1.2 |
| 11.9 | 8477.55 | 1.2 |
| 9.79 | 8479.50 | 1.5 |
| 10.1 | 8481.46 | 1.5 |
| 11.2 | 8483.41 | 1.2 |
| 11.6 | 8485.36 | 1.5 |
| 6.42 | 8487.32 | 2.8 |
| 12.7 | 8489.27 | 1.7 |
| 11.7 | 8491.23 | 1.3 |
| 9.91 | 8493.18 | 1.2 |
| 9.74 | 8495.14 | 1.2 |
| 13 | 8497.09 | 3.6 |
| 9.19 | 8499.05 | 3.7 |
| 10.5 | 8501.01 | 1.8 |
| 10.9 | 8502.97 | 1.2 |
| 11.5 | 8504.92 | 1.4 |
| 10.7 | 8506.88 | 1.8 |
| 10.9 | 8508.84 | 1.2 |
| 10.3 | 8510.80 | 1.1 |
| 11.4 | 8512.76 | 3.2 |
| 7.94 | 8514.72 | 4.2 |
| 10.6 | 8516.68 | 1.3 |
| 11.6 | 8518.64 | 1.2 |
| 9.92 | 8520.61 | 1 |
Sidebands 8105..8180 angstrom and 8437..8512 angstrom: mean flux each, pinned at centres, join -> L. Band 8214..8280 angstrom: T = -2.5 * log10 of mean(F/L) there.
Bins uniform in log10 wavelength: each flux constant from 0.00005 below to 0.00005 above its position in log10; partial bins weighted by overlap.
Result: 0.05 mag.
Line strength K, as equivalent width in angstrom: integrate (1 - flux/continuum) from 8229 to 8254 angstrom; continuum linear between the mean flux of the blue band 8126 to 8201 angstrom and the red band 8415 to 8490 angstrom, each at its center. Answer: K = 2.93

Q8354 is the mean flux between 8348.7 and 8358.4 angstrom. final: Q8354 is 11.9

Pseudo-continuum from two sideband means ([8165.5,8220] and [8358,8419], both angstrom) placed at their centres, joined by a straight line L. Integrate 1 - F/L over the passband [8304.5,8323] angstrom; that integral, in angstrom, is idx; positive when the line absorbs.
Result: 3.6 angstrom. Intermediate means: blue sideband 11.9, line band 9.3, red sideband 11.3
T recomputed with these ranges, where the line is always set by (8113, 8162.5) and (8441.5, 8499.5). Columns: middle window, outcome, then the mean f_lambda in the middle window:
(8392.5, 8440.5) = -0.04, 11.6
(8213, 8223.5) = 0.11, 10.9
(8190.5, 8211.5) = 0.10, 11.1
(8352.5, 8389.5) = 0.04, 11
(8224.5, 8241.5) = 0.28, 9.33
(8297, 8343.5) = 0.12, 10.4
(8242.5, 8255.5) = -0.09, 13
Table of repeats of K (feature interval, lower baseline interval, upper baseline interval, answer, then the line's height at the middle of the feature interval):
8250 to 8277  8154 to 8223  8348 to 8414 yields -1.6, 11.8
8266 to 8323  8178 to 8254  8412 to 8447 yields 4.5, 11.4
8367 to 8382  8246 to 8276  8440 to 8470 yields -0.1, 11.8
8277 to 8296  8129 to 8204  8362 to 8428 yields 0.7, 11.8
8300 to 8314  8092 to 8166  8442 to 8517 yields 2.8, 11.5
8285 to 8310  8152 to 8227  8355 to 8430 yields 4.9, 11.6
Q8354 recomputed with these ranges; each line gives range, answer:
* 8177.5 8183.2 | 12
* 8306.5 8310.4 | 11.8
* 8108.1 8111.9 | 11.9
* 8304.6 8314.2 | 10.5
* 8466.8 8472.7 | 10.1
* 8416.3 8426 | 10.7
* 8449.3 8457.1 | 11.2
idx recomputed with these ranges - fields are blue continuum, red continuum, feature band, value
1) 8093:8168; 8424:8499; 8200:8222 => 0.54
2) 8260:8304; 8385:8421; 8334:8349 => -1.64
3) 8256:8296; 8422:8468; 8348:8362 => -0.12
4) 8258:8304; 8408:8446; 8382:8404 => 0.63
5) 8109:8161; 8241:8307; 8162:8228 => 1.32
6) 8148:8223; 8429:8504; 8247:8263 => -1.70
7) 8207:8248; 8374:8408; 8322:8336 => -0.34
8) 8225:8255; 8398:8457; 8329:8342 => -1.48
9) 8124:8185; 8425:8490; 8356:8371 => 1.19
